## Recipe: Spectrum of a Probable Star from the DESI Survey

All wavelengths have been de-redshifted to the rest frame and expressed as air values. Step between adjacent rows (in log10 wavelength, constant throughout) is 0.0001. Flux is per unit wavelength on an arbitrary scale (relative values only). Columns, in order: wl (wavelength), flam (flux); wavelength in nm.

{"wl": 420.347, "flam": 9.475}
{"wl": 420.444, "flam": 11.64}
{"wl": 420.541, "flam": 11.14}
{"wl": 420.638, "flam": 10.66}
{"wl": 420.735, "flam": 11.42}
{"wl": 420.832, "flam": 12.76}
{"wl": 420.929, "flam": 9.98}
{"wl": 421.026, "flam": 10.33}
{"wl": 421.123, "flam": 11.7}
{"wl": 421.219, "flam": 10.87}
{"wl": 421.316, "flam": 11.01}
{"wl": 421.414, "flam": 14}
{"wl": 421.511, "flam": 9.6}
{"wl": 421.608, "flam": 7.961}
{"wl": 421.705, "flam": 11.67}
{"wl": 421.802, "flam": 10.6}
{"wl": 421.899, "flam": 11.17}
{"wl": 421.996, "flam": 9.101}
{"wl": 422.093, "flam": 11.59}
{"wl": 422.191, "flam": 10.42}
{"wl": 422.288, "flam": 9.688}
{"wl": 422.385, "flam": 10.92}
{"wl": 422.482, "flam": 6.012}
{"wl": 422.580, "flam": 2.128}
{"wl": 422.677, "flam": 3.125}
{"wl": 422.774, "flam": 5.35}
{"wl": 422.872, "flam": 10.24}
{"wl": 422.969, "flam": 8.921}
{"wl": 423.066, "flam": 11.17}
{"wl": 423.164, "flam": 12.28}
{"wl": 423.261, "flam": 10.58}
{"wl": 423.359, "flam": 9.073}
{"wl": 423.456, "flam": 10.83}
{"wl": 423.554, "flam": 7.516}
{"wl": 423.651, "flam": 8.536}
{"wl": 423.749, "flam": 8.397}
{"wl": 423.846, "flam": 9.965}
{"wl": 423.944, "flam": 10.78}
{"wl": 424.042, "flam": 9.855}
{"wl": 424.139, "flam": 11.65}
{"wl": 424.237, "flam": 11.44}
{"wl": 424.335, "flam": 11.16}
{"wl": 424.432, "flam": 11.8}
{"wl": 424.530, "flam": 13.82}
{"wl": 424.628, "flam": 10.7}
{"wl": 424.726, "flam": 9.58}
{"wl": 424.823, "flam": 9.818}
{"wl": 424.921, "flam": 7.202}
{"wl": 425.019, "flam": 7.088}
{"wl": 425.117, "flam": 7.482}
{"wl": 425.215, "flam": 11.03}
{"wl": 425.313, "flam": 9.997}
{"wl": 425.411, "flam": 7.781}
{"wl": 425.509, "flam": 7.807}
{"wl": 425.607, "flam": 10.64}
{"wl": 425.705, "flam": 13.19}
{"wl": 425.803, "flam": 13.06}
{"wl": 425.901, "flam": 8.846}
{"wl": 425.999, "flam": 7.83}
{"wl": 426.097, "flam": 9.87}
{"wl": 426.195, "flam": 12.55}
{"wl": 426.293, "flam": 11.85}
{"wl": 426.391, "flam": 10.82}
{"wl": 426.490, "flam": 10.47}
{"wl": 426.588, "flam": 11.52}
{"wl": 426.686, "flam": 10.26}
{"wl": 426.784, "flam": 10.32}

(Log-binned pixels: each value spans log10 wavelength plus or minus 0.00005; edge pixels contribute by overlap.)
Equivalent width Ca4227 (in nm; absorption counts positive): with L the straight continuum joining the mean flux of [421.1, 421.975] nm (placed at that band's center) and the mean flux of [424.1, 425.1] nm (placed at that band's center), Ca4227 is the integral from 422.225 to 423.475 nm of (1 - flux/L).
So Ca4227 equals 0.26 nm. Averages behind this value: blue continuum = 10.9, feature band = 8.46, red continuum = 10.3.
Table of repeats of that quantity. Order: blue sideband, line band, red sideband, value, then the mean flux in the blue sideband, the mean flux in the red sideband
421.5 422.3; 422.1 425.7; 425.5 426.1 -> 0.33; 10.3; 10.4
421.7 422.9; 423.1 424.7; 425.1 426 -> -0.23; 8.47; 9.95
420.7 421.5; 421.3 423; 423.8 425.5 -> 0.31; 11.4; 10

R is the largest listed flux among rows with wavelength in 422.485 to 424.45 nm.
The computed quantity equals 12.28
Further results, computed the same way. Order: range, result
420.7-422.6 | 14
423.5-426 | 13.82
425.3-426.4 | 13.19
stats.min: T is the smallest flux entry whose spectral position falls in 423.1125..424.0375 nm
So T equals 7.516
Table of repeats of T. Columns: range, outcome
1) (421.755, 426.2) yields 2.128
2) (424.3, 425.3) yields 7.088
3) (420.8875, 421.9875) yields 7.961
